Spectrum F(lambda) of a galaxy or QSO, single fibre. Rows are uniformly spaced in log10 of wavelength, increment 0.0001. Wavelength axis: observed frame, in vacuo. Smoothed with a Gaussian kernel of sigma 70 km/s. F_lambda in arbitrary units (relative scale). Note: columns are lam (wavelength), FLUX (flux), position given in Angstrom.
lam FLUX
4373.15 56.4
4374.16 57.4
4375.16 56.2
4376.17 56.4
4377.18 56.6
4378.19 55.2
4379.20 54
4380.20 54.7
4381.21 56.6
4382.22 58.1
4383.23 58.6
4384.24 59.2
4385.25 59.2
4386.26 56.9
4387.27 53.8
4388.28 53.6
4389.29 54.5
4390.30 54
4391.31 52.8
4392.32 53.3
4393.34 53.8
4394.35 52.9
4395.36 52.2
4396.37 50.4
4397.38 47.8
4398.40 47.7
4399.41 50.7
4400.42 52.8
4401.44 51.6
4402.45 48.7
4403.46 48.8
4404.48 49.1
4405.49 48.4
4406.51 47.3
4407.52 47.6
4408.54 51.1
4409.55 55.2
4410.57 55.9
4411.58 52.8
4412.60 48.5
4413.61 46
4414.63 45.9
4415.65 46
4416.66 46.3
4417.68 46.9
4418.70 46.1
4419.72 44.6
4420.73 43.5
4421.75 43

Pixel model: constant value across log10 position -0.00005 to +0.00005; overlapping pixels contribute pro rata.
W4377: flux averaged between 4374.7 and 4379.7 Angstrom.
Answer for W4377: 55.6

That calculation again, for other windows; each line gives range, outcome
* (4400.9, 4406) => 49.3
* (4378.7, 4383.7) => 56.4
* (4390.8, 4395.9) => 53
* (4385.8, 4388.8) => 54.8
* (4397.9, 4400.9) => 50.5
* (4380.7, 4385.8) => 58.3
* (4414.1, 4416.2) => 46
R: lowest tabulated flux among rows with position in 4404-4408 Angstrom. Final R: 47.3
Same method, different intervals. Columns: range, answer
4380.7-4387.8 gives 53.8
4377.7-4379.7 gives 54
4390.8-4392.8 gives 52.8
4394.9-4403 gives 47.7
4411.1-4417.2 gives 45.9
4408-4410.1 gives 51.1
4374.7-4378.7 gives 55.2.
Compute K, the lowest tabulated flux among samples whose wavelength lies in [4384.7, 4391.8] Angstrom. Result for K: 52.8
